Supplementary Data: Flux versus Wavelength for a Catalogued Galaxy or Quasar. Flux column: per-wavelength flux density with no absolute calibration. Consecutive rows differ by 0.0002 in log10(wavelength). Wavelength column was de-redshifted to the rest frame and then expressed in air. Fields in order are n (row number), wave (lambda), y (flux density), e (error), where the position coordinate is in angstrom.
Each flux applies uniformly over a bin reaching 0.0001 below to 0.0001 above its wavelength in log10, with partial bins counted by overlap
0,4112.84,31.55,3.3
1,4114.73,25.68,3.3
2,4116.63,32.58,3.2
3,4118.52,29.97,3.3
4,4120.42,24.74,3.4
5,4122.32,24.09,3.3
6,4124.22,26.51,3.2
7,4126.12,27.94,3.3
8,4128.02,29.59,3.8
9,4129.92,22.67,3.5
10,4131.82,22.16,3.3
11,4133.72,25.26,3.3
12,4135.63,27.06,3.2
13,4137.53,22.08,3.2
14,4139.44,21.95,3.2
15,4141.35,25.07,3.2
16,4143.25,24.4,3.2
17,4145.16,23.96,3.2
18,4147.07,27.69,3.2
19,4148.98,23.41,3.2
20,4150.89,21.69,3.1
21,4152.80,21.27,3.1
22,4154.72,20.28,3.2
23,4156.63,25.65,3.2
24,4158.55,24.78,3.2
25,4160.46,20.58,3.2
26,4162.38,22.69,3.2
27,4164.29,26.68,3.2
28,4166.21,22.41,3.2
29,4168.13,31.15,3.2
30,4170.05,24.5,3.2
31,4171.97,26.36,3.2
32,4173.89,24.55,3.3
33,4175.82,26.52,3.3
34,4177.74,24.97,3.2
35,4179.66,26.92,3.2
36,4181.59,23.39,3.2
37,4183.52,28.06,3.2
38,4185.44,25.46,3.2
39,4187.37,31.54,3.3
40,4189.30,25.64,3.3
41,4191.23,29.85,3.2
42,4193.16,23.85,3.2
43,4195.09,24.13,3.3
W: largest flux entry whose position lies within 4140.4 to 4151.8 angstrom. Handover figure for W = 27.69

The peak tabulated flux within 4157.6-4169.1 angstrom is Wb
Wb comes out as 31.15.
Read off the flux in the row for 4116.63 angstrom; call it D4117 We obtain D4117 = 32.58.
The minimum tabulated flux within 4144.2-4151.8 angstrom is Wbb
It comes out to 21.69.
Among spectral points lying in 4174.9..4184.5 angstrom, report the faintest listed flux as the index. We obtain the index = 23.39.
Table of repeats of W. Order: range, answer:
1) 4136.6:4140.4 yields 22.08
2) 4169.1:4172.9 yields 26.36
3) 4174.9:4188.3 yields 31.54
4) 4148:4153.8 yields 23.41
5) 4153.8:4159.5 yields 25.65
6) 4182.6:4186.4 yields 28.06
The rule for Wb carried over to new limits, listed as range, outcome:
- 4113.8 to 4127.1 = 32.58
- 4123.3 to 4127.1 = 27.94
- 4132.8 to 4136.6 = 27.06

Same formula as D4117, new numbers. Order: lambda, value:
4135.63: 27.06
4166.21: 22.41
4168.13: 31.15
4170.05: 24.5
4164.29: 26.68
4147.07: 27.69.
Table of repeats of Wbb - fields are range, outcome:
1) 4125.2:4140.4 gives 21.95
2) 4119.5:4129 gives 24.09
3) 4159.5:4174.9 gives 20.58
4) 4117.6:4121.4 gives 24.74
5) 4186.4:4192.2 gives 25.64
